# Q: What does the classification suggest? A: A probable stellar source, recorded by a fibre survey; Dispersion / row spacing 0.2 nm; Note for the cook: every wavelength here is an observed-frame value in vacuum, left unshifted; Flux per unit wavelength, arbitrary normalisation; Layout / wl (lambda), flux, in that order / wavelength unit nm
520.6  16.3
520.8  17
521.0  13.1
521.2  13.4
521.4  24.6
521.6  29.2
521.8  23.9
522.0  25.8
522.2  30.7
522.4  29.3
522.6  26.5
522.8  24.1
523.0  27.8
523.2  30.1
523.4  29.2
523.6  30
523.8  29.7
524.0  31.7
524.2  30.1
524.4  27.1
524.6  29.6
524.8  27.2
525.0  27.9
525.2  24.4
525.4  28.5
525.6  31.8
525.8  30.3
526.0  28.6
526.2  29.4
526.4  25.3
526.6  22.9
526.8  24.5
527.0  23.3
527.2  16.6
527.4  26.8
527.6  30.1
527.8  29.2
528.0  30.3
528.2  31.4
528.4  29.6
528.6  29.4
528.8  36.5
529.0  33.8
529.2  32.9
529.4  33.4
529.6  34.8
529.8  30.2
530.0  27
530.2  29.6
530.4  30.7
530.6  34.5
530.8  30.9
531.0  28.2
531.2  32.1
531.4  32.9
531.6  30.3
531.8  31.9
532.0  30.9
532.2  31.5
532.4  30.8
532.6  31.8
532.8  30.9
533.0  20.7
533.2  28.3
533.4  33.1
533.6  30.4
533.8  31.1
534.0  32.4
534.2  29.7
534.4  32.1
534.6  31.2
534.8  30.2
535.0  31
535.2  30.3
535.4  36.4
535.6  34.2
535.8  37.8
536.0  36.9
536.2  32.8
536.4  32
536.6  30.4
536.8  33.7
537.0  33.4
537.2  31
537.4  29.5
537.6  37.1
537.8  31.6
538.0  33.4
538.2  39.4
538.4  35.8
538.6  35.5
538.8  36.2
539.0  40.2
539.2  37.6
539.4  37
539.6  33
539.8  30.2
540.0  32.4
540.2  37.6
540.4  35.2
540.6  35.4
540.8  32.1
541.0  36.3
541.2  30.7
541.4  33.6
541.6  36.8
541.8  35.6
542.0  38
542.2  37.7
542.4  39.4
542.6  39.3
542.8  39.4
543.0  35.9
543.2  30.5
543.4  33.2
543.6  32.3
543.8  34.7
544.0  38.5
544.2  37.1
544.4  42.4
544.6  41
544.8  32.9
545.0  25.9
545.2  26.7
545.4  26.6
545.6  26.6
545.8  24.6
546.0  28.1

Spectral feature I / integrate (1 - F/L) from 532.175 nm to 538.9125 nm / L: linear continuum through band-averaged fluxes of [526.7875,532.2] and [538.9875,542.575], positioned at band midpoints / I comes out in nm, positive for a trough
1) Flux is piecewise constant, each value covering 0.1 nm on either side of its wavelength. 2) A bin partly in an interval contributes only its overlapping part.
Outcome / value 0.12 nm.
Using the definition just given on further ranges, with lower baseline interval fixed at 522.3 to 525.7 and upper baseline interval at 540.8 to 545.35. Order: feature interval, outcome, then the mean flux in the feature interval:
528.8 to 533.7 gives 0.00 nm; 31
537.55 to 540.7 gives -0.15 nm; 35.4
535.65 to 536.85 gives -0.04 nm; 34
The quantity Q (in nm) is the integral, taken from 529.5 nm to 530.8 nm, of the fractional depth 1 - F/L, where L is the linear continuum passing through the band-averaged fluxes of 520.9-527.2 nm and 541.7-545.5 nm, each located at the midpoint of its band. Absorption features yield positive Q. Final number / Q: -0.08 nm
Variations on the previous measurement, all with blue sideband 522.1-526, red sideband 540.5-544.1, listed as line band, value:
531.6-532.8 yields 0.02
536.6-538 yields 0.04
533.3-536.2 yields 0.01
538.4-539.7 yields -0.08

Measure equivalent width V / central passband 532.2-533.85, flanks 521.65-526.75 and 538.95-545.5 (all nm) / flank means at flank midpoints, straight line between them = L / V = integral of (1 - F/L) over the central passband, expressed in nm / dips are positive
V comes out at 0.091 nm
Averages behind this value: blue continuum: 28.1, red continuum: 35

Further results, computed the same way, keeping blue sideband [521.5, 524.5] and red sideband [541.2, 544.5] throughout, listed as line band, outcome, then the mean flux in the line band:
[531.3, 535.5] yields 0.22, 30.9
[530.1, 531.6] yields 0.01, 31.2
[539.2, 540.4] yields 0.02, 34.4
